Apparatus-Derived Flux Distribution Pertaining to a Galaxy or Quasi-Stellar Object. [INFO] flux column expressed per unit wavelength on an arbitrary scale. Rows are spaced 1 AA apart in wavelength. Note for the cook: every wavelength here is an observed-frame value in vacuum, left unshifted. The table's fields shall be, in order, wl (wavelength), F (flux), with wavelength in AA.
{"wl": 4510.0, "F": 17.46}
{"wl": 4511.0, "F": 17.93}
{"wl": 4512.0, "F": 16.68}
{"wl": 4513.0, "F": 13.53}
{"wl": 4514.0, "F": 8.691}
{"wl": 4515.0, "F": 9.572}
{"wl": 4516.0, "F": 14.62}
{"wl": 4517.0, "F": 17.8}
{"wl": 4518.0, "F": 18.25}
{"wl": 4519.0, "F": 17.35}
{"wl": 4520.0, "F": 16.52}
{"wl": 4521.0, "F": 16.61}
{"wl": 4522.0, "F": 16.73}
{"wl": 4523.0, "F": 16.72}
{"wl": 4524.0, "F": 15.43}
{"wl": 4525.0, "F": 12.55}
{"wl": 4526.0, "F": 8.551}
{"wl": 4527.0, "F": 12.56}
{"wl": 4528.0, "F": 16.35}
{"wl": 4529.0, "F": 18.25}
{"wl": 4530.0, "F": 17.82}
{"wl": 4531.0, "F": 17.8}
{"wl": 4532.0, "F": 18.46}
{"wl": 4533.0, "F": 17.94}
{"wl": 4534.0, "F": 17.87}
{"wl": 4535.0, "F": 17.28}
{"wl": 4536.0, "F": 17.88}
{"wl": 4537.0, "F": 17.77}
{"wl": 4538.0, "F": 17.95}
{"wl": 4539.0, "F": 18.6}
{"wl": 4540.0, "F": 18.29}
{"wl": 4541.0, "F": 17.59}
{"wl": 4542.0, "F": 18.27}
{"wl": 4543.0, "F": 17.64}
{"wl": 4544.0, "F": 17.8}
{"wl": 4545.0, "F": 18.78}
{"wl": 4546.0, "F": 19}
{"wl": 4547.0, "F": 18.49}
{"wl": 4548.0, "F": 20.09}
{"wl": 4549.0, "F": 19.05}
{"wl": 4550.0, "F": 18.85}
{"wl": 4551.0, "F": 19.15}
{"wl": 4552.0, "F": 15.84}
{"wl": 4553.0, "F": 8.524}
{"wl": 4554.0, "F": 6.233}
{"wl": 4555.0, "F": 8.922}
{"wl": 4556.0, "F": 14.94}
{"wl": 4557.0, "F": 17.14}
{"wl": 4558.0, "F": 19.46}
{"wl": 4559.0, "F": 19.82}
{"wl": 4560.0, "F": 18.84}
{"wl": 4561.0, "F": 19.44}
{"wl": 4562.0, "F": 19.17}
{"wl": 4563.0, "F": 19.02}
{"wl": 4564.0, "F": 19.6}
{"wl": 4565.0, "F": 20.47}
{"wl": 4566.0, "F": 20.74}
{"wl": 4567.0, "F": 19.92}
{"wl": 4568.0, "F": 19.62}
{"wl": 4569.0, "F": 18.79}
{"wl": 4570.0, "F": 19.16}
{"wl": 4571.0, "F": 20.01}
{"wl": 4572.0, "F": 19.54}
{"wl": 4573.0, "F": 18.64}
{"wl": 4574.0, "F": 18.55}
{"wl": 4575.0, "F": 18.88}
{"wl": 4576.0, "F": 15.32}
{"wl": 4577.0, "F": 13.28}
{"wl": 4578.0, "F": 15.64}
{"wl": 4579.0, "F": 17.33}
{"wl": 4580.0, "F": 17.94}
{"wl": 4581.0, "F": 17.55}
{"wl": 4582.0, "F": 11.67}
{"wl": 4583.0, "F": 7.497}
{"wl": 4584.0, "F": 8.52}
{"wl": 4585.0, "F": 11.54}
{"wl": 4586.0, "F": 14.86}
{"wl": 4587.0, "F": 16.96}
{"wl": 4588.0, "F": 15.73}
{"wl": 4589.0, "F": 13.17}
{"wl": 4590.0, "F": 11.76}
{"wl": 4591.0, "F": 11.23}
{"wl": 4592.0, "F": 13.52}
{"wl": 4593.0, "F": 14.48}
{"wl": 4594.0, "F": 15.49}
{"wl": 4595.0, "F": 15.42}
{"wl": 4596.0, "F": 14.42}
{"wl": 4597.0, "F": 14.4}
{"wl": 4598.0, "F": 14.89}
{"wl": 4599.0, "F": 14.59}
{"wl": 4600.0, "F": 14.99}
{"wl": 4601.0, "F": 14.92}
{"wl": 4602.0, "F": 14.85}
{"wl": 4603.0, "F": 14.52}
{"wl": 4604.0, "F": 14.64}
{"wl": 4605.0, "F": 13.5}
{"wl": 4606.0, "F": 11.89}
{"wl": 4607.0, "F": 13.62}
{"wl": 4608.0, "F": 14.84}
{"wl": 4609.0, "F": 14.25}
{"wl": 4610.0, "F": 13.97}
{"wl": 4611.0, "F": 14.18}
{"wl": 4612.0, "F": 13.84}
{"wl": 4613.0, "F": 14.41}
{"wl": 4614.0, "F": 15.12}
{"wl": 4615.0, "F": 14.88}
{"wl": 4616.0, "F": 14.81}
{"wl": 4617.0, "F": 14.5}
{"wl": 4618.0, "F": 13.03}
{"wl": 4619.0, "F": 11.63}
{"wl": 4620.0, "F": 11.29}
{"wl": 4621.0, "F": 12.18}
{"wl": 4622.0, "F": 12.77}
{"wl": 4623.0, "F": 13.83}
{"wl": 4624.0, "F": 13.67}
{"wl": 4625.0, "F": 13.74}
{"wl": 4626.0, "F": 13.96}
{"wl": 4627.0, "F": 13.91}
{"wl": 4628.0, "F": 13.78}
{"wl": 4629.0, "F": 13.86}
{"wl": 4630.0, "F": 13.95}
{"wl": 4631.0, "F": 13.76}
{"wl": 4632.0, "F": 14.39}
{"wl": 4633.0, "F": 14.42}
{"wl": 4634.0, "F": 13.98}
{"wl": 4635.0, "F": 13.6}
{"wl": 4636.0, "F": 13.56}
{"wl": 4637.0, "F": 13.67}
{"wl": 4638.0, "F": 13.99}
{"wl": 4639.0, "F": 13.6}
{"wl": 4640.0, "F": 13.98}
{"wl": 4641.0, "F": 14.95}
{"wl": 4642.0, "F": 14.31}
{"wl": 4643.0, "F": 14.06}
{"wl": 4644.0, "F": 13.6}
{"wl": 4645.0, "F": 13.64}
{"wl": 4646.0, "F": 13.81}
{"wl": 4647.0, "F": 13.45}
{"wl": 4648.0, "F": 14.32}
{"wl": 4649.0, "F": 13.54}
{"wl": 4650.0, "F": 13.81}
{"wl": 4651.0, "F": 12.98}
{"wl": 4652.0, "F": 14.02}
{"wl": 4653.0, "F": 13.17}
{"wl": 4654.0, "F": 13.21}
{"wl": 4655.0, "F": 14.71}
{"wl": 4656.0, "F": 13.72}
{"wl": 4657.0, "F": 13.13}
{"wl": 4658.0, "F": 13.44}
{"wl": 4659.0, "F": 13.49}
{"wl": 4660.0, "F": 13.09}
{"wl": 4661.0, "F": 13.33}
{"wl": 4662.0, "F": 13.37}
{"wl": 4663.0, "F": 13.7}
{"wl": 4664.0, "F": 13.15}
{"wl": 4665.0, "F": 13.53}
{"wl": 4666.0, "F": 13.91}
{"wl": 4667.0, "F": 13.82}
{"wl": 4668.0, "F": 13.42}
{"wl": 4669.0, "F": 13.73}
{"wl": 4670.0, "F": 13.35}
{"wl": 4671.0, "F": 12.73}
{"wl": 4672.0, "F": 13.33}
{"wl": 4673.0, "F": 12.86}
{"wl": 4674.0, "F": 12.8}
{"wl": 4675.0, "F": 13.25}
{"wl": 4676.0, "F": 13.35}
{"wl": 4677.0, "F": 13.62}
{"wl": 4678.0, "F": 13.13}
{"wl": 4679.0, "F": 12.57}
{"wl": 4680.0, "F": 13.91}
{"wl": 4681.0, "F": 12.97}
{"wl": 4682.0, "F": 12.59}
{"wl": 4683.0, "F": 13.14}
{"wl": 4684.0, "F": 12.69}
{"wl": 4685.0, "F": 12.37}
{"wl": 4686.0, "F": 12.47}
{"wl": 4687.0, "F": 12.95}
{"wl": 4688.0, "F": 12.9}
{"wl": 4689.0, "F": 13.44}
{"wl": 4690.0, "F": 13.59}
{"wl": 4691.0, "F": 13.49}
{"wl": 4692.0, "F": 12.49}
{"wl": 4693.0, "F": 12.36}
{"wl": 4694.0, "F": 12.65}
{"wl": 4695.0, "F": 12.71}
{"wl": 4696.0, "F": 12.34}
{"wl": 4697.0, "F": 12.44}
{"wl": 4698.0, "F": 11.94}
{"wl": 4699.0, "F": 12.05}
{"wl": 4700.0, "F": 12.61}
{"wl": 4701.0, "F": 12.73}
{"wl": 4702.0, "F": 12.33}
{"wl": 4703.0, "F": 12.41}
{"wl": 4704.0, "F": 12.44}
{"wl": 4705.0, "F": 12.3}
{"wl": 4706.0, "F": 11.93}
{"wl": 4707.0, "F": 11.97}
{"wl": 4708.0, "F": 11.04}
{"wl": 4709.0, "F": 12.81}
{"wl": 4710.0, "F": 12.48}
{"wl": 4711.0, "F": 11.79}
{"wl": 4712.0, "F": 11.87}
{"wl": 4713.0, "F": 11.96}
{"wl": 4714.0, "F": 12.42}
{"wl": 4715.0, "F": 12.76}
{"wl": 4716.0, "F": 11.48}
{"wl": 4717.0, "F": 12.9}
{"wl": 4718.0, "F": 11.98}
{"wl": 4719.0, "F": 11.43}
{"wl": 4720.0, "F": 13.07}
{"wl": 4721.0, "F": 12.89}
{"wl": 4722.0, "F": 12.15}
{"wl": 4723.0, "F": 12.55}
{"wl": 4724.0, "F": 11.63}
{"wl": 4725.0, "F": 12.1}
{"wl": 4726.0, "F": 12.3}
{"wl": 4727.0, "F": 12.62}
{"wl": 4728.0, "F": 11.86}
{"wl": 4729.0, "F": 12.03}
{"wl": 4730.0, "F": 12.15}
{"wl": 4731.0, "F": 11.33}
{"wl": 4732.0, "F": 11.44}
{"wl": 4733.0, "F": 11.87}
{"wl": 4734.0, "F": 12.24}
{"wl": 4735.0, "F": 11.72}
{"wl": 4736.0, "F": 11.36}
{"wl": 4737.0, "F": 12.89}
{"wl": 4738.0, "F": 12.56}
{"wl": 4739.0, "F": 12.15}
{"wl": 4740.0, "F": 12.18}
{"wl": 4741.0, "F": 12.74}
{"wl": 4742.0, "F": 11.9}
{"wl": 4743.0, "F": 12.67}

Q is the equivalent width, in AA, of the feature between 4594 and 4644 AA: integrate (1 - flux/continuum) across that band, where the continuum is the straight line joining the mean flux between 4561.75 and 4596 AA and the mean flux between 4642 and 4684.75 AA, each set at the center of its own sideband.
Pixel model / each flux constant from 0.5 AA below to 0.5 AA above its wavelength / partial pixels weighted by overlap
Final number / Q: 2.9 AA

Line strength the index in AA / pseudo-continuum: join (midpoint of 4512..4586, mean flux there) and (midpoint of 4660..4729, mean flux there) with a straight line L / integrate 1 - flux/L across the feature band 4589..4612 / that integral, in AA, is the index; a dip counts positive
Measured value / 1.7 AA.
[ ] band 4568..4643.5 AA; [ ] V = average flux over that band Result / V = 14.5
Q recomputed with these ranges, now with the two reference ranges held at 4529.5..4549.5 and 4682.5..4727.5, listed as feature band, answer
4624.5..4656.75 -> 1.8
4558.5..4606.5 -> 2.3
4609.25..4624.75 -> 1.9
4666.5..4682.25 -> 0.3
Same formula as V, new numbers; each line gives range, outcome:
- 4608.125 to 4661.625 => 13.7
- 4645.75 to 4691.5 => 13.3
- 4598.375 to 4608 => 14.2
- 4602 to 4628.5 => 13.7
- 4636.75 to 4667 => 13.7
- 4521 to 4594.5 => 16.5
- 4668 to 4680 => 13.2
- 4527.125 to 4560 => 17.1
